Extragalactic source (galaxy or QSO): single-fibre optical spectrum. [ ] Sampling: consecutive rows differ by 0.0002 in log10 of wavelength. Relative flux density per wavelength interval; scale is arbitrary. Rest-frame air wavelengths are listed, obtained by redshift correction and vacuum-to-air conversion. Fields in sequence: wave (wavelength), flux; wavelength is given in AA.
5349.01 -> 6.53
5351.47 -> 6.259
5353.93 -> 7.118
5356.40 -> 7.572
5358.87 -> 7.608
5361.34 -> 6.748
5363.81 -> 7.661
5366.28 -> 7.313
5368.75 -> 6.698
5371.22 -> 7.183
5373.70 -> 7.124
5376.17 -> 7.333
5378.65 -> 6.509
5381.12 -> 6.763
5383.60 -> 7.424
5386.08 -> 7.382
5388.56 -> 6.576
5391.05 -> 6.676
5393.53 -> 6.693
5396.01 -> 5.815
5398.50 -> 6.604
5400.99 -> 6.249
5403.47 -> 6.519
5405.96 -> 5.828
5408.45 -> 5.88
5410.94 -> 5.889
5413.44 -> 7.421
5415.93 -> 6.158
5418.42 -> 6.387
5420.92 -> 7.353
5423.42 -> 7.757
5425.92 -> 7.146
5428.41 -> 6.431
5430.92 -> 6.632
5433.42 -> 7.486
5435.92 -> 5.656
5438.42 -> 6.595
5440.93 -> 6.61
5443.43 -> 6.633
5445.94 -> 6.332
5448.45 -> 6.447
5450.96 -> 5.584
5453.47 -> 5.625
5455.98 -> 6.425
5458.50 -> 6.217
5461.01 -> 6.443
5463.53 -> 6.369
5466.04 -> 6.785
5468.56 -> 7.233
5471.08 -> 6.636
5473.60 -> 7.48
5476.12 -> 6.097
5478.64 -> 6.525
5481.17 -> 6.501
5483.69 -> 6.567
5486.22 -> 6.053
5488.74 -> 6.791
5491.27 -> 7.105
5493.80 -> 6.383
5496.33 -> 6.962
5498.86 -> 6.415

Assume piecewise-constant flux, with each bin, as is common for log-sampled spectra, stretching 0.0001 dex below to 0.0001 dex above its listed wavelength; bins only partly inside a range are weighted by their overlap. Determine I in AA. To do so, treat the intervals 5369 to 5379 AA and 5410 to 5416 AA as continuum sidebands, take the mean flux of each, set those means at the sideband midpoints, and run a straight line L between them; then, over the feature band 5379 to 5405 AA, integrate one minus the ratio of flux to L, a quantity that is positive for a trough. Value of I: 0.69 AA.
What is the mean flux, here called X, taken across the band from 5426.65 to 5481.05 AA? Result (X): 6.49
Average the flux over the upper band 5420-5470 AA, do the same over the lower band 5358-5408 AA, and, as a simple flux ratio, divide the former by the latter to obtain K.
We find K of 1.0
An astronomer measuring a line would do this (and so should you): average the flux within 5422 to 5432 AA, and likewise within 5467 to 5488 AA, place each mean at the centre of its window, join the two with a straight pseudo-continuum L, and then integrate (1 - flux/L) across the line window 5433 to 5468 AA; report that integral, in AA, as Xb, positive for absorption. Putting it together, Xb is 2.4 AA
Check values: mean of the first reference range 7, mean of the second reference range 6.64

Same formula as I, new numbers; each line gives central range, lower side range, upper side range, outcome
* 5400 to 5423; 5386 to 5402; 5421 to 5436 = 1.01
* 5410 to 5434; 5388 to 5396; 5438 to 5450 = -1.31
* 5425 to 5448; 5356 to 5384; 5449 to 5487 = 0.23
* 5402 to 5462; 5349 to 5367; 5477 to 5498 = 3.10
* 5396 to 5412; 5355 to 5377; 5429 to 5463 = 1.61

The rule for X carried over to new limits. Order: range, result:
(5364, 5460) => 6.62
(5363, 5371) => 7.2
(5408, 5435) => 6.79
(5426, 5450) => 6.56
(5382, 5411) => 6.49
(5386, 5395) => 6.73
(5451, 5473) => 6.45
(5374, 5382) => 6.91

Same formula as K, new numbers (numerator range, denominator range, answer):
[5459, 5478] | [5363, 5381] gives 0.95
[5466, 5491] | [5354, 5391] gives 0.94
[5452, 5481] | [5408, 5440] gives 0.97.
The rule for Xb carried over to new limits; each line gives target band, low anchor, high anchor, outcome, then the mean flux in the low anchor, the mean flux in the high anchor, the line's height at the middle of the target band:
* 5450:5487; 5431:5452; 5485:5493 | 0.6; 6.44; 6.64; 6.55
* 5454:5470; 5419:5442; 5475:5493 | 0.3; 6.84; 6.52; 6.65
